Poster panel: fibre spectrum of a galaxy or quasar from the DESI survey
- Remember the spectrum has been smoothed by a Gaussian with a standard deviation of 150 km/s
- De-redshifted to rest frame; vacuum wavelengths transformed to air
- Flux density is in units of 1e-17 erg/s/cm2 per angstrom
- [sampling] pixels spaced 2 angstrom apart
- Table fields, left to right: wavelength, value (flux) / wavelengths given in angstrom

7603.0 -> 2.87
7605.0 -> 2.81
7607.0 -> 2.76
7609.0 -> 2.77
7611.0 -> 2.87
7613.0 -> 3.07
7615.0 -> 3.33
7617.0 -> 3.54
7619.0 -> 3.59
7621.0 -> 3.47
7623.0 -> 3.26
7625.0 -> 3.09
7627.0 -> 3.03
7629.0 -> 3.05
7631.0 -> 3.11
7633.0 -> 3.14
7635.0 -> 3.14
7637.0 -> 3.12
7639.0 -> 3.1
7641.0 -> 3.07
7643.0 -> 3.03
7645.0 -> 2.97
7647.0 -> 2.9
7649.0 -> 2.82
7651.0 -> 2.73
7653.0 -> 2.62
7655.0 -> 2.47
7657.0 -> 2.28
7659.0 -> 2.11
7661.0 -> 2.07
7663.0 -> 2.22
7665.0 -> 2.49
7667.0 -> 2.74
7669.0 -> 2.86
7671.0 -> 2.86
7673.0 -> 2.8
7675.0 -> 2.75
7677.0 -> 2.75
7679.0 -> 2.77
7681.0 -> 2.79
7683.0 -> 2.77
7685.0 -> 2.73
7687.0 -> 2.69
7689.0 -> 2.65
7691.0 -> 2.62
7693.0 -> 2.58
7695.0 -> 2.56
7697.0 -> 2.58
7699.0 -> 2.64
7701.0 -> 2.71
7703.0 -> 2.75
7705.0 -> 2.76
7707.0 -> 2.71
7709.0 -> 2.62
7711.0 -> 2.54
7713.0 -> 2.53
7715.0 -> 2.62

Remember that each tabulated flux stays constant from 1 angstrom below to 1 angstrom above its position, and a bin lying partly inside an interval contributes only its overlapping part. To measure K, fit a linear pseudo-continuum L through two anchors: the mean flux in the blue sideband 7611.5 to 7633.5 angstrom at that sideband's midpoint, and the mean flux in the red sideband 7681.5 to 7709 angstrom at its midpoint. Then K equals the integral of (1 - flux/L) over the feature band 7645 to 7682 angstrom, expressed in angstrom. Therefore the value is 3.7 angstrom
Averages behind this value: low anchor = 3.24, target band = 2.62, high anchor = 2.67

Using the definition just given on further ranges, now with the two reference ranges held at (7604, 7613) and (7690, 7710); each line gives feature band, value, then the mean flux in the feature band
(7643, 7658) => 0.24 angstrom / 2.71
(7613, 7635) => -3.49 angstrom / 3.25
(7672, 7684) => -0.34 angstrom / 2.77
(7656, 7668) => 1.80 angstrom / 2.32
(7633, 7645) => -1.36 angstrom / 3.09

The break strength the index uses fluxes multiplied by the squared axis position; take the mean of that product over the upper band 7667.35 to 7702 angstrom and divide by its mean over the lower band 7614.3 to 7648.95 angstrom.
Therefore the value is 0.87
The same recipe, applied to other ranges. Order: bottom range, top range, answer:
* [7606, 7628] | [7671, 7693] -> 0.88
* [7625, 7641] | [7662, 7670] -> 0.84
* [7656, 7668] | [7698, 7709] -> 1.18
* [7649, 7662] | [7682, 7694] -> 1.12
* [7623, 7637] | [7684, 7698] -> 0.86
